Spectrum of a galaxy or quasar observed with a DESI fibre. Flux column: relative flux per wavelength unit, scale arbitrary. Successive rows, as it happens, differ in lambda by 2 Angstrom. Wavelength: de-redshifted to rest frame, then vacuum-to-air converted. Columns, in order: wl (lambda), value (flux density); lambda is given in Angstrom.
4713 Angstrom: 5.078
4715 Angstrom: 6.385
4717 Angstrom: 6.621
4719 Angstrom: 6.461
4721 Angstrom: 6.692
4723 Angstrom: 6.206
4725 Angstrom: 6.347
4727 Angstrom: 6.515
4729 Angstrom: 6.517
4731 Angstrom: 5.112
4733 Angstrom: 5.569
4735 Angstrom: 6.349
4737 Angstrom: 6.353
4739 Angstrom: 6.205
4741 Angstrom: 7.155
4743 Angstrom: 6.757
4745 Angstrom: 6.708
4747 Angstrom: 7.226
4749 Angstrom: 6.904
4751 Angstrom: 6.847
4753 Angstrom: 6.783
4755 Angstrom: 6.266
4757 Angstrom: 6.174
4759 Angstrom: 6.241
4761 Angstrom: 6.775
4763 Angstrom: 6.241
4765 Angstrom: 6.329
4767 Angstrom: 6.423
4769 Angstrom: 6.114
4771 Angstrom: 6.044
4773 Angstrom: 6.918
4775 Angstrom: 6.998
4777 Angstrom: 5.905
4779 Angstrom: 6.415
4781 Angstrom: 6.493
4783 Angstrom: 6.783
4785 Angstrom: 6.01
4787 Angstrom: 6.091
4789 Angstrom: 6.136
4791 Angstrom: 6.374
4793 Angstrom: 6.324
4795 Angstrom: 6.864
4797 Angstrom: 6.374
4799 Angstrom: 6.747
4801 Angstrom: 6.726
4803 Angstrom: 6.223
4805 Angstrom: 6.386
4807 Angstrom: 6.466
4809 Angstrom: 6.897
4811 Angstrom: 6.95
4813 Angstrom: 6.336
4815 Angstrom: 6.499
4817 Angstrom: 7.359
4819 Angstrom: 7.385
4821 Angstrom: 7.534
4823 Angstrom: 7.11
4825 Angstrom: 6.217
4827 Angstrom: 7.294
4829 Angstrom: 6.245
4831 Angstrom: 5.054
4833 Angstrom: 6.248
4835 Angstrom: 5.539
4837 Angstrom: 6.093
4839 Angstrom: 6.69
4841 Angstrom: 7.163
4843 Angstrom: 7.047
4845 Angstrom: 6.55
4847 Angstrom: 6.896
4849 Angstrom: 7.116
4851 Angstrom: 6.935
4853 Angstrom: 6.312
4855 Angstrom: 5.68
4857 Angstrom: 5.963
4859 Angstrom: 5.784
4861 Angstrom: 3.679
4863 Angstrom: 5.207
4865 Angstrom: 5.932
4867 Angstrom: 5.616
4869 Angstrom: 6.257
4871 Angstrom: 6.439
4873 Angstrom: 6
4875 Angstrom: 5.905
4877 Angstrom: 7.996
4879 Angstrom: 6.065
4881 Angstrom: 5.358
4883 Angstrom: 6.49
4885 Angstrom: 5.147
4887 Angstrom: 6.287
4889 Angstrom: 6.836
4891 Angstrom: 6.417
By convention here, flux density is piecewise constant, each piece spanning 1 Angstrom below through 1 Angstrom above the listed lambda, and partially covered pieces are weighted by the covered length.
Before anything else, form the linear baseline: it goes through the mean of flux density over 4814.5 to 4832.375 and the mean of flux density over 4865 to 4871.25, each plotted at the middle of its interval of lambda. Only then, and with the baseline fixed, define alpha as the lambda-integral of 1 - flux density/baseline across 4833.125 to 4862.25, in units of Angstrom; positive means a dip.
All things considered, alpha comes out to 0.6 Angstrom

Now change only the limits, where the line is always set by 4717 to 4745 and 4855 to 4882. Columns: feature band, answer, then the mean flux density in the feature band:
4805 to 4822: -2.4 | 6.9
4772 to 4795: -1.0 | 6.42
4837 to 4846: -1.2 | 6.78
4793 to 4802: -0.8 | 6.64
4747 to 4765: -0.9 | 6.56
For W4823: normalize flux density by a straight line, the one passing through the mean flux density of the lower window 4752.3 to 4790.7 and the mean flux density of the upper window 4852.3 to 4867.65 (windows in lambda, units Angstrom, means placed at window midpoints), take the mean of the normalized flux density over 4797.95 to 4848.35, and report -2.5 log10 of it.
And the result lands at -0.13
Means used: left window 6.37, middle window 6.63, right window 5.5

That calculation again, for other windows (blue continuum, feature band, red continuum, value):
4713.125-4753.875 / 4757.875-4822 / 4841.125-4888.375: -0.04 mag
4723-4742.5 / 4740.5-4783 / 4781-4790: -0.05 mag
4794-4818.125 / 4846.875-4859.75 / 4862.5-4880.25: -0.01 mag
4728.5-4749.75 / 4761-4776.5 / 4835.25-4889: -0.01 mag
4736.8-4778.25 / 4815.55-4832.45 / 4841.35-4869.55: -0.09 mag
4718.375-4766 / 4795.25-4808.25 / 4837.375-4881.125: -0.03 mag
